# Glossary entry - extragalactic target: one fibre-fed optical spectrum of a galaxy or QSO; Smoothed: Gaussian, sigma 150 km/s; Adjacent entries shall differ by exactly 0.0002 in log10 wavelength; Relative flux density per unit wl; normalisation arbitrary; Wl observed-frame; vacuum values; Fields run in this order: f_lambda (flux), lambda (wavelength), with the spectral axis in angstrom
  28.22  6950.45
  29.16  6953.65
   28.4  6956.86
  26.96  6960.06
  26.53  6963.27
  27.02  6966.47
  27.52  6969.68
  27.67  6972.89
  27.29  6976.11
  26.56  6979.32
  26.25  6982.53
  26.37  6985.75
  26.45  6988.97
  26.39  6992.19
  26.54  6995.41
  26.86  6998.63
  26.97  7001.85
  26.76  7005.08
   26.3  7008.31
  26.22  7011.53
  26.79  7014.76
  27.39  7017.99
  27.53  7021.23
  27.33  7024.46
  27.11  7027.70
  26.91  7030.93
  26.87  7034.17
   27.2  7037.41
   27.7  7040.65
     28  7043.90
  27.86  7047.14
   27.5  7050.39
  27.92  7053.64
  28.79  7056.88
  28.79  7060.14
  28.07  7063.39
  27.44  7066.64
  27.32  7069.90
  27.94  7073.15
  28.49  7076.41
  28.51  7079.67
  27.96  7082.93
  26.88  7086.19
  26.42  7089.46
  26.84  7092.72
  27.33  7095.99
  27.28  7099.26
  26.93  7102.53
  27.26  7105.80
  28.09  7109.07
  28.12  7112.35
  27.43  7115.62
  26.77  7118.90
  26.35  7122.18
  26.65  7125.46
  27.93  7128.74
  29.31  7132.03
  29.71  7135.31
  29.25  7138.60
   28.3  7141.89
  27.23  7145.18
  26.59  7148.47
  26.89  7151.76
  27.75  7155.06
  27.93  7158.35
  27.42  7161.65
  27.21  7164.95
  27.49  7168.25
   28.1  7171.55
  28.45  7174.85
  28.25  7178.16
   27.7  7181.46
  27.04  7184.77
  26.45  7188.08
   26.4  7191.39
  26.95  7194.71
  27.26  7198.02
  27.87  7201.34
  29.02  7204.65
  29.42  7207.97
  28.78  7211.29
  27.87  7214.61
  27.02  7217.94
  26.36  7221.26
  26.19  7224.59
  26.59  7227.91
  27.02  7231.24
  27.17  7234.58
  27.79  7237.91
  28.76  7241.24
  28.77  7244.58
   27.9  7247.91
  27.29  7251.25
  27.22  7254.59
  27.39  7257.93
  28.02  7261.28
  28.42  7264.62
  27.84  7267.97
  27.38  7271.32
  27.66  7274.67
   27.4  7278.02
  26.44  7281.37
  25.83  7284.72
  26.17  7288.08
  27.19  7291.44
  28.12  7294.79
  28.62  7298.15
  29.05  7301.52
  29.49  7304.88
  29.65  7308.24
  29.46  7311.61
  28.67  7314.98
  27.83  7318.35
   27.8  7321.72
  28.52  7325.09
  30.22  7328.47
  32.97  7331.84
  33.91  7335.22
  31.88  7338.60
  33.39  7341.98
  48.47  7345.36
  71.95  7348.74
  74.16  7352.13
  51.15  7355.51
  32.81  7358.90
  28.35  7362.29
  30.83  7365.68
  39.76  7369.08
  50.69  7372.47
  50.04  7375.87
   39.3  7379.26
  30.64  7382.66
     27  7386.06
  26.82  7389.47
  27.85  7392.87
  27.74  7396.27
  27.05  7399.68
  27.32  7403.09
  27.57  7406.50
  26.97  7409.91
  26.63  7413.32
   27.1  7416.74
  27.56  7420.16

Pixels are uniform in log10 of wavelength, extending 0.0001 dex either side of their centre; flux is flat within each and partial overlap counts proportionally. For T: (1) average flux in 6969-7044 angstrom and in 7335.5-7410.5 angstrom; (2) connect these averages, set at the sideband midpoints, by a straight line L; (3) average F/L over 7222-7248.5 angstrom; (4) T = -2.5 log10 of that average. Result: 0.22 mag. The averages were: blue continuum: 26.9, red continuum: 37.9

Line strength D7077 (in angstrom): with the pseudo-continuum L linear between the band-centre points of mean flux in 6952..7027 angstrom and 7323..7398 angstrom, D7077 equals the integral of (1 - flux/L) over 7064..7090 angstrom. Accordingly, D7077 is 1.8 angstrom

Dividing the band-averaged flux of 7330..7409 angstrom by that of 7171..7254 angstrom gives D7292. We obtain 1.37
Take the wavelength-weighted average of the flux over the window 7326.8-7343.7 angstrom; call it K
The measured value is 32.5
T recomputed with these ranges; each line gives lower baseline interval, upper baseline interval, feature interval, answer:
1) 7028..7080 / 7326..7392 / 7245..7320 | 0.30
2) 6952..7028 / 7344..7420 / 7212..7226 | 0.21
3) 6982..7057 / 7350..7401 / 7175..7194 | 0.18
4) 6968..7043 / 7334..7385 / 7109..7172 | 0.19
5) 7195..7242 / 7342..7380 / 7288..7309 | 0.32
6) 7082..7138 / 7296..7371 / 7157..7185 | 0.08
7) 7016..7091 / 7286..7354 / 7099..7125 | 0.08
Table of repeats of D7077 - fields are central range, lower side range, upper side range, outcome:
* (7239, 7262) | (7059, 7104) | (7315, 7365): 4.7 angstrom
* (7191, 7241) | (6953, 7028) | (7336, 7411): 8.8 angstrom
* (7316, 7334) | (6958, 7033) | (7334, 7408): 3.5 angstrom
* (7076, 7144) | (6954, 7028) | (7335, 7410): 6.0 angstrom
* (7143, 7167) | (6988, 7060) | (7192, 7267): 0.2 angstrom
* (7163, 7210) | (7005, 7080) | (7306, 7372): 6.9 angstrom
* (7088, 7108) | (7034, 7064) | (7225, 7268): 0.6 angstrom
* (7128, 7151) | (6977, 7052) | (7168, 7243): -0.8 angstrom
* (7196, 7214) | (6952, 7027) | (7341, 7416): 2.4 angstrom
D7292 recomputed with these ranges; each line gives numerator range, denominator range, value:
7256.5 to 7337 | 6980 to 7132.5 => 1.04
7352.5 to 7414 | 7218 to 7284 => 1.25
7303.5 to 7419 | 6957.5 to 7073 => 1.28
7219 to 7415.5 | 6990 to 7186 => 1.16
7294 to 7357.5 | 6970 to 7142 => 1.34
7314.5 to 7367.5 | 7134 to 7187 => 1.39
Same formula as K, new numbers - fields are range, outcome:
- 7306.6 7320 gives 28.9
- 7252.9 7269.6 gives 27.8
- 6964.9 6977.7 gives 27.4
